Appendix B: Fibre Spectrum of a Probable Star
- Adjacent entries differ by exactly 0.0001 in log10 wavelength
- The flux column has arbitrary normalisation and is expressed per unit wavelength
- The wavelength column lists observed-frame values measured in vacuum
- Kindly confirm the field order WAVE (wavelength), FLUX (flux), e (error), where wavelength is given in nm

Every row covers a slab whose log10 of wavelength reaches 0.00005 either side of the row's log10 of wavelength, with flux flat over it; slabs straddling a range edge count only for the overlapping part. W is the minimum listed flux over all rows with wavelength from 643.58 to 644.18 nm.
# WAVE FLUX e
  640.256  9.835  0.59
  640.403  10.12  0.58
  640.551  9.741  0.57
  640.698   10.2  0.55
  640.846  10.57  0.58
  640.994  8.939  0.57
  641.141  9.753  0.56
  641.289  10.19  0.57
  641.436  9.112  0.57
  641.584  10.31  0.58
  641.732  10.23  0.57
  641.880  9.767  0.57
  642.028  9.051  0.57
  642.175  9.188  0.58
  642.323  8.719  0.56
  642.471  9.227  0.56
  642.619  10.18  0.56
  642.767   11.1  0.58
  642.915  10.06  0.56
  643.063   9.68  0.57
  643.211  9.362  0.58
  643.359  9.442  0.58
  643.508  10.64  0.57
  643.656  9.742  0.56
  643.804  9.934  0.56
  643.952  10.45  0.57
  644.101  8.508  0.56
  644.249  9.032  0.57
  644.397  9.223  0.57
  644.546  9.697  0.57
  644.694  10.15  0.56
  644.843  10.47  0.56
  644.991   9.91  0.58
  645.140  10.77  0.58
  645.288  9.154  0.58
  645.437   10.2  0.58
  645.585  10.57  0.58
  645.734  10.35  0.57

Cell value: 8.508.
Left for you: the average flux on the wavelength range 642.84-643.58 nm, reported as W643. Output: 9.83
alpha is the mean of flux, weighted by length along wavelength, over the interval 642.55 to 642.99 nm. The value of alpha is 10.4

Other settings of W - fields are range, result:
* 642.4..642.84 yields 9.227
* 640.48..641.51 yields 8.939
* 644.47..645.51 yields 9.154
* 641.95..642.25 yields 9.051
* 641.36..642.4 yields 8.719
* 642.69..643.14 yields 9.68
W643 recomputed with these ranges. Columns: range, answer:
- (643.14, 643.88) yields 9.83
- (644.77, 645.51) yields 10.1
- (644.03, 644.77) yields 9.33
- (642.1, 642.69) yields 9.33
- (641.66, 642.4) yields 9.39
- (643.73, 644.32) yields 9.48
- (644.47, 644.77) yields 9.9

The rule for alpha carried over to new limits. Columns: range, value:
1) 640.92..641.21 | 9.35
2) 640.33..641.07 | 9.91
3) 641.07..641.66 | 9.84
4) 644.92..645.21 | 10.3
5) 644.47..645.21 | 10.2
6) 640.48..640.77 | 9.99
